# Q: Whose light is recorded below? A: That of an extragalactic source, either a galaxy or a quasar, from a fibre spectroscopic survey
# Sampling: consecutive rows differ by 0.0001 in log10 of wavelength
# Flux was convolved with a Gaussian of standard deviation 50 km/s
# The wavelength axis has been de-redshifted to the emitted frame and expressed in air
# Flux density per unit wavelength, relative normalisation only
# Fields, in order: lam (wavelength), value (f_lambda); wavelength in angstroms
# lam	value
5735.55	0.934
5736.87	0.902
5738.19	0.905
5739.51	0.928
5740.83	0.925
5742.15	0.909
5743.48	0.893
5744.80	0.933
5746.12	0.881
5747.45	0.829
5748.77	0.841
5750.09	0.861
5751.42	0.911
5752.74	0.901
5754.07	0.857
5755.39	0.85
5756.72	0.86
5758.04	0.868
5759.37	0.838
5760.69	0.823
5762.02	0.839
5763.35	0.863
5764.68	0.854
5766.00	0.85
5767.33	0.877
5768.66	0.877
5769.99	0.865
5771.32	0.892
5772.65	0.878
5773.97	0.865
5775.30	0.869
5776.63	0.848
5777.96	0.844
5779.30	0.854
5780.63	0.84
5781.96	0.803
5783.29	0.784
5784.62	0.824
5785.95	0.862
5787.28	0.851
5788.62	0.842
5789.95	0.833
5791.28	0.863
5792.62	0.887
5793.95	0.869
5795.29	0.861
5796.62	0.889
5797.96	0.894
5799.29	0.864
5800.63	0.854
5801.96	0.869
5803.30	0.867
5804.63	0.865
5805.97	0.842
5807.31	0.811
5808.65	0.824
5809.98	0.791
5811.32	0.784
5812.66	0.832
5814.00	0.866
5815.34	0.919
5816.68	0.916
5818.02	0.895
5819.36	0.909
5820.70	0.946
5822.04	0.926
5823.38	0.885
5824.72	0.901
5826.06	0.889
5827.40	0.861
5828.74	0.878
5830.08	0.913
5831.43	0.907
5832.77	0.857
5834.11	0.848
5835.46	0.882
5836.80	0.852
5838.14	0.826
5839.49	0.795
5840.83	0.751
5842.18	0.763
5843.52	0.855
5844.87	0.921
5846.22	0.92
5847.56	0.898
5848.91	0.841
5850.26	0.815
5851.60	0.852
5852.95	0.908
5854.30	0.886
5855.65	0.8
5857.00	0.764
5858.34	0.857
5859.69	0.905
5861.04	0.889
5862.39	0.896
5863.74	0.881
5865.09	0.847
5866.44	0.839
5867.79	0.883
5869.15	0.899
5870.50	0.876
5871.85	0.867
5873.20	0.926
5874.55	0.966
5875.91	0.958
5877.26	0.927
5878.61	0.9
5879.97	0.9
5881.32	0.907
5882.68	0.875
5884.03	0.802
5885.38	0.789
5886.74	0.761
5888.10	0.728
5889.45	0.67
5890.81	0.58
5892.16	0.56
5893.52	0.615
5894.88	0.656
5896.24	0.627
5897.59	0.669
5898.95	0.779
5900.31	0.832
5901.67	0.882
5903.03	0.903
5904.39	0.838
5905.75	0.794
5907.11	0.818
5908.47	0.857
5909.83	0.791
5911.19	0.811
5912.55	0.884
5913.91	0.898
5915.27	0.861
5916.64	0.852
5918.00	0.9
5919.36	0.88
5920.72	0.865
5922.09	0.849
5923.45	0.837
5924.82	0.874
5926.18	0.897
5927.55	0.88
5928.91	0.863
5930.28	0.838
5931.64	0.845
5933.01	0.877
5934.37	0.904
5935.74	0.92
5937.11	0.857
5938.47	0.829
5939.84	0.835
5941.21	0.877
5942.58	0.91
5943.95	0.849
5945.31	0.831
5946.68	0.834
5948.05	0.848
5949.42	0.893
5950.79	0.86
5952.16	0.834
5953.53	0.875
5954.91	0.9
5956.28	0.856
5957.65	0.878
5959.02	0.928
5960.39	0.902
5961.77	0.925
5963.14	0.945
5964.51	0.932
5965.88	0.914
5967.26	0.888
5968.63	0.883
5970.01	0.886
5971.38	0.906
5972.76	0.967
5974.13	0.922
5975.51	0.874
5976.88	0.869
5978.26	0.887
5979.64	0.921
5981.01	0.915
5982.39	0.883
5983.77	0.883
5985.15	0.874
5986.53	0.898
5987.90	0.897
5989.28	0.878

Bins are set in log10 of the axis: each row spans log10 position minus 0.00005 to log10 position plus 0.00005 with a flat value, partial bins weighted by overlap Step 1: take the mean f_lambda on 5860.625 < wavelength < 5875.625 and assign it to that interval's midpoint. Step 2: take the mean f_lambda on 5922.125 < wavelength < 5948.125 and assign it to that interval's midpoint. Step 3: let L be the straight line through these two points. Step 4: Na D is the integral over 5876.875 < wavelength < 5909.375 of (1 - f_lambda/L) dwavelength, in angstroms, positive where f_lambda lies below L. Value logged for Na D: 3.8 angstroms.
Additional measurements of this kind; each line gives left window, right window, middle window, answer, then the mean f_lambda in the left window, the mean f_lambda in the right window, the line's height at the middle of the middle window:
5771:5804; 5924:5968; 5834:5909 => 3.50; 0.856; 0.878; 0.868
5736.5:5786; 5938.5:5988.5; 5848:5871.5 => 0.40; 0.866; 0.888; 0.876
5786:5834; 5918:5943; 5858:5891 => 0.47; 0.87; 0.869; 0.87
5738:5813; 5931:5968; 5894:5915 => 1.74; 0.859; 0.88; 0.874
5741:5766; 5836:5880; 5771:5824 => 0.48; 0.868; 0.868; 0.868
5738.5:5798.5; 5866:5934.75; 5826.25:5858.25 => -0.31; 0.864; 0.829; 0.844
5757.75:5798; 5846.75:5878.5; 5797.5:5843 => 0.27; 0.854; 0.878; 0.866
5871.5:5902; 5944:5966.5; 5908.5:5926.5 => -0.64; 0.788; 0.884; 0.831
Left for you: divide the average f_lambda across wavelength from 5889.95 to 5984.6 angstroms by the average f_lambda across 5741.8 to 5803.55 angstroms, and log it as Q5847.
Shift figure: 1.0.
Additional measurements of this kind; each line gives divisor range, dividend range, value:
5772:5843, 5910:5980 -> 1.02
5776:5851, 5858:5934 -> 0.97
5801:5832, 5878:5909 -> 0.88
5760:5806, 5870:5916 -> 0.94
